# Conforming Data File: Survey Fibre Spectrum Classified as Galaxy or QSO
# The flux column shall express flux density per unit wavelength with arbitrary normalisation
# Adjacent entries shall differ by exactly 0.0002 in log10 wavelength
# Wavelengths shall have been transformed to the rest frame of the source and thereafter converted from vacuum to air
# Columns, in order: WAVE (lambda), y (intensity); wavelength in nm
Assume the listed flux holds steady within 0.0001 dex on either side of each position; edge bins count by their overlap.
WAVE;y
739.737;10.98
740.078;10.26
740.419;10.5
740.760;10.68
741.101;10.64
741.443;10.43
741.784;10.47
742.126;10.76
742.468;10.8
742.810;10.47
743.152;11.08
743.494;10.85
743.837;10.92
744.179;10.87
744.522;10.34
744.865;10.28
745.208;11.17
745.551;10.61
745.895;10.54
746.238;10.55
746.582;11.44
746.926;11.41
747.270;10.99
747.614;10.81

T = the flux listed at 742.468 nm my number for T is 10.8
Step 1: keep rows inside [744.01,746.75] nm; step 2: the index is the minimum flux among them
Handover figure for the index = 10.28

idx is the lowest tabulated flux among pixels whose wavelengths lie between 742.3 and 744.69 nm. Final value 10.34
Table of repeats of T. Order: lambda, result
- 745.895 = 10.54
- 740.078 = 10.26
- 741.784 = 10.47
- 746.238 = 10.55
